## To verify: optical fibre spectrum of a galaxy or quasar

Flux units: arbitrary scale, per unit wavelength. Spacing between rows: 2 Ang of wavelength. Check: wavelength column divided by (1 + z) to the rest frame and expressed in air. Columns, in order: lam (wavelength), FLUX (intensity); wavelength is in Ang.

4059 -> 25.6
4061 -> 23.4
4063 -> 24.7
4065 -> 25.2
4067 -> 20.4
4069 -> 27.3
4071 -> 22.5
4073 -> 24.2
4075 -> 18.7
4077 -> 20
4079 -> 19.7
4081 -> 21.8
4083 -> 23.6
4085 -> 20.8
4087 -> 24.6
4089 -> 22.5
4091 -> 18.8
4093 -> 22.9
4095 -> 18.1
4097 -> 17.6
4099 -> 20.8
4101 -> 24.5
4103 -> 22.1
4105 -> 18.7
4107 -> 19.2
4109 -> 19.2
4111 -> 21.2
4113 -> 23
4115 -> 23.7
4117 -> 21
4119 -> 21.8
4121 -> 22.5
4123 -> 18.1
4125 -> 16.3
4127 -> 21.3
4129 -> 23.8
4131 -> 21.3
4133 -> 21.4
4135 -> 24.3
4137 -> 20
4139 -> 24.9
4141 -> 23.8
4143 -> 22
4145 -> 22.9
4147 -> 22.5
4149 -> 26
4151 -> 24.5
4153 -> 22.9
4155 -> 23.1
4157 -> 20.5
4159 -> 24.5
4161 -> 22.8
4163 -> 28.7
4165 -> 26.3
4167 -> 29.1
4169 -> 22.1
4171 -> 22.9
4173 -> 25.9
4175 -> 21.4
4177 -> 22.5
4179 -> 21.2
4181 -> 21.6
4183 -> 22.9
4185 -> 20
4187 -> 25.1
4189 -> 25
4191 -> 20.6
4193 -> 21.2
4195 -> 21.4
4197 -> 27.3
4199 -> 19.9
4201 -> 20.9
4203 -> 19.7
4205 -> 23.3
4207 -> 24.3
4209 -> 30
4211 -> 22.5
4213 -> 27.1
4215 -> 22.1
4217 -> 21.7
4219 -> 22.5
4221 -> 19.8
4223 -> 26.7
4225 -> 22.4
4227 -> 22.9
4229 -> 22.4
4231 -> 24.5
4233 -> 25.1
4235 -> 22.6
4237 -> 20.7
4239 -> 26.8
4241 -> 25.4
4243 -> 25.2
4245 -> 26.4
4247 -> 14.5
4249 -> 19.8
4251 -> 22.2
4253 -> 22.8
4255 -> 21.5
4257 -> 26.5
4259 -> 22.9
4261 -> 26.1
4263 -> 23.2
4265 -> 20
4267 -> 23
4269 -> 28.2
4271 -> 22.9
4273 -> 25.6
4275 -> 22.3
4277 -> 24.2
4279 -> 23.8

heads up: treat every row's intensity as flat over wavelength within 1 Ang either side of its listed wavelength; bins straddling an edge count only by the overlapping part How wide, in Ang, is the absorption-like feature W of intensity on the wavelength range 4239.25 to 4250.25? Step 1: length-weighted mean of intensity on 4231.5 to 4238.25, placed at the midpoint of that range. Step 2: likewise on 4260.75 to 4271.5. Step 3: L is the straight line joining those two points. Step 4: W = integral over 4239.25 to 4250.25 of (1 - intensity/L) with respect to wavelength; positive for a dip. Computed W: 0.3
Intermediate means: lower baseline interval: 23.1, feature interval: 22.6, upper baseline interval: 23.8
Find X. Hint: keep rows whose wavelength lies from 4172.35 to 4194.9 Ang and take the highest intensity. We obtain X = 25.9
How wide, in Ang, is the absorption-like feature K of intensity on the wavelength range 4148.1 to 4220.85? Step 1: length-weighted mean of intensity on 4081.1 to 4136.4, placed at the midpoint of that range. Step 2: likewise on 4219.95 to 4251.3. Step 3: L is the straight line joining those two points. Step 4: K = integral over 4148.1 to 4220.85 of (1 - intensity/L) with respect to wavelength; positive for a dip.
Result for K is -3.7 Ang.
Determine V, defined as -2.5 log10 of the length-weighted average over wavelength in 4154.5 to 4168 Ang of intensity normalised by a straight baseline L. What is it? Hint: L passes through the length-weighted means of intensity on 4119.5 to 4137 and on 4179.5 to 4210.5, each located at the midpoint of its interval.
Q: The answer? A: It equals -0.144 mag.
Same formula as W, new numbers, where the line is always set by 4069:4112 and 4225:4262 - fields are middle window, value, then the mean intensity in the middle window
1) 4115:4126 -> 0.7 Ang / 20.3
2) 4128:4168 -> -3.3 Ang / 23.8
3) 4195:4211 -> -0.5 Ang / 23.4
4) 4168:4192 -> -0.3 Ang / 22.6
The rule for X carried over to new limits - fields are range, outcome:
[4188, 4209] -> 30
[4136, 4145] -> 24.9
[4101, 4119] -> 24.5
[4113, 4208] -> 29.1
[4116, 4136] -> 24.3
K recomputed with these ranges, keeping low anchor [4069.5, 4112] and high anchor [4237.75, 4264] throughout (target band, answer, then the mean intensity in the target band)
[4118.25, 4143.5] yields 0.0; 21.6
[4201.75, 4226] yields -0.7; 23.5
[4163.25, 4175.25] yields -1.6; 25.1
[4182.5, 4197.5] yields -0.2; 22.8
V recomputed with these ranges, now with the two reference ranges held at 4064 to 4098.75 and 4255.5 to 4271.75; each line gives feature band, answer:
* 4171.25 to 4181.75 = 0.02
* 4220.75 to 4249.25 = 0.02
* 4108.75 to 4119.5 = 0.01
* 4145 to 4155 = -0.06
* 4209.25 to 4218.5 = -0.02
